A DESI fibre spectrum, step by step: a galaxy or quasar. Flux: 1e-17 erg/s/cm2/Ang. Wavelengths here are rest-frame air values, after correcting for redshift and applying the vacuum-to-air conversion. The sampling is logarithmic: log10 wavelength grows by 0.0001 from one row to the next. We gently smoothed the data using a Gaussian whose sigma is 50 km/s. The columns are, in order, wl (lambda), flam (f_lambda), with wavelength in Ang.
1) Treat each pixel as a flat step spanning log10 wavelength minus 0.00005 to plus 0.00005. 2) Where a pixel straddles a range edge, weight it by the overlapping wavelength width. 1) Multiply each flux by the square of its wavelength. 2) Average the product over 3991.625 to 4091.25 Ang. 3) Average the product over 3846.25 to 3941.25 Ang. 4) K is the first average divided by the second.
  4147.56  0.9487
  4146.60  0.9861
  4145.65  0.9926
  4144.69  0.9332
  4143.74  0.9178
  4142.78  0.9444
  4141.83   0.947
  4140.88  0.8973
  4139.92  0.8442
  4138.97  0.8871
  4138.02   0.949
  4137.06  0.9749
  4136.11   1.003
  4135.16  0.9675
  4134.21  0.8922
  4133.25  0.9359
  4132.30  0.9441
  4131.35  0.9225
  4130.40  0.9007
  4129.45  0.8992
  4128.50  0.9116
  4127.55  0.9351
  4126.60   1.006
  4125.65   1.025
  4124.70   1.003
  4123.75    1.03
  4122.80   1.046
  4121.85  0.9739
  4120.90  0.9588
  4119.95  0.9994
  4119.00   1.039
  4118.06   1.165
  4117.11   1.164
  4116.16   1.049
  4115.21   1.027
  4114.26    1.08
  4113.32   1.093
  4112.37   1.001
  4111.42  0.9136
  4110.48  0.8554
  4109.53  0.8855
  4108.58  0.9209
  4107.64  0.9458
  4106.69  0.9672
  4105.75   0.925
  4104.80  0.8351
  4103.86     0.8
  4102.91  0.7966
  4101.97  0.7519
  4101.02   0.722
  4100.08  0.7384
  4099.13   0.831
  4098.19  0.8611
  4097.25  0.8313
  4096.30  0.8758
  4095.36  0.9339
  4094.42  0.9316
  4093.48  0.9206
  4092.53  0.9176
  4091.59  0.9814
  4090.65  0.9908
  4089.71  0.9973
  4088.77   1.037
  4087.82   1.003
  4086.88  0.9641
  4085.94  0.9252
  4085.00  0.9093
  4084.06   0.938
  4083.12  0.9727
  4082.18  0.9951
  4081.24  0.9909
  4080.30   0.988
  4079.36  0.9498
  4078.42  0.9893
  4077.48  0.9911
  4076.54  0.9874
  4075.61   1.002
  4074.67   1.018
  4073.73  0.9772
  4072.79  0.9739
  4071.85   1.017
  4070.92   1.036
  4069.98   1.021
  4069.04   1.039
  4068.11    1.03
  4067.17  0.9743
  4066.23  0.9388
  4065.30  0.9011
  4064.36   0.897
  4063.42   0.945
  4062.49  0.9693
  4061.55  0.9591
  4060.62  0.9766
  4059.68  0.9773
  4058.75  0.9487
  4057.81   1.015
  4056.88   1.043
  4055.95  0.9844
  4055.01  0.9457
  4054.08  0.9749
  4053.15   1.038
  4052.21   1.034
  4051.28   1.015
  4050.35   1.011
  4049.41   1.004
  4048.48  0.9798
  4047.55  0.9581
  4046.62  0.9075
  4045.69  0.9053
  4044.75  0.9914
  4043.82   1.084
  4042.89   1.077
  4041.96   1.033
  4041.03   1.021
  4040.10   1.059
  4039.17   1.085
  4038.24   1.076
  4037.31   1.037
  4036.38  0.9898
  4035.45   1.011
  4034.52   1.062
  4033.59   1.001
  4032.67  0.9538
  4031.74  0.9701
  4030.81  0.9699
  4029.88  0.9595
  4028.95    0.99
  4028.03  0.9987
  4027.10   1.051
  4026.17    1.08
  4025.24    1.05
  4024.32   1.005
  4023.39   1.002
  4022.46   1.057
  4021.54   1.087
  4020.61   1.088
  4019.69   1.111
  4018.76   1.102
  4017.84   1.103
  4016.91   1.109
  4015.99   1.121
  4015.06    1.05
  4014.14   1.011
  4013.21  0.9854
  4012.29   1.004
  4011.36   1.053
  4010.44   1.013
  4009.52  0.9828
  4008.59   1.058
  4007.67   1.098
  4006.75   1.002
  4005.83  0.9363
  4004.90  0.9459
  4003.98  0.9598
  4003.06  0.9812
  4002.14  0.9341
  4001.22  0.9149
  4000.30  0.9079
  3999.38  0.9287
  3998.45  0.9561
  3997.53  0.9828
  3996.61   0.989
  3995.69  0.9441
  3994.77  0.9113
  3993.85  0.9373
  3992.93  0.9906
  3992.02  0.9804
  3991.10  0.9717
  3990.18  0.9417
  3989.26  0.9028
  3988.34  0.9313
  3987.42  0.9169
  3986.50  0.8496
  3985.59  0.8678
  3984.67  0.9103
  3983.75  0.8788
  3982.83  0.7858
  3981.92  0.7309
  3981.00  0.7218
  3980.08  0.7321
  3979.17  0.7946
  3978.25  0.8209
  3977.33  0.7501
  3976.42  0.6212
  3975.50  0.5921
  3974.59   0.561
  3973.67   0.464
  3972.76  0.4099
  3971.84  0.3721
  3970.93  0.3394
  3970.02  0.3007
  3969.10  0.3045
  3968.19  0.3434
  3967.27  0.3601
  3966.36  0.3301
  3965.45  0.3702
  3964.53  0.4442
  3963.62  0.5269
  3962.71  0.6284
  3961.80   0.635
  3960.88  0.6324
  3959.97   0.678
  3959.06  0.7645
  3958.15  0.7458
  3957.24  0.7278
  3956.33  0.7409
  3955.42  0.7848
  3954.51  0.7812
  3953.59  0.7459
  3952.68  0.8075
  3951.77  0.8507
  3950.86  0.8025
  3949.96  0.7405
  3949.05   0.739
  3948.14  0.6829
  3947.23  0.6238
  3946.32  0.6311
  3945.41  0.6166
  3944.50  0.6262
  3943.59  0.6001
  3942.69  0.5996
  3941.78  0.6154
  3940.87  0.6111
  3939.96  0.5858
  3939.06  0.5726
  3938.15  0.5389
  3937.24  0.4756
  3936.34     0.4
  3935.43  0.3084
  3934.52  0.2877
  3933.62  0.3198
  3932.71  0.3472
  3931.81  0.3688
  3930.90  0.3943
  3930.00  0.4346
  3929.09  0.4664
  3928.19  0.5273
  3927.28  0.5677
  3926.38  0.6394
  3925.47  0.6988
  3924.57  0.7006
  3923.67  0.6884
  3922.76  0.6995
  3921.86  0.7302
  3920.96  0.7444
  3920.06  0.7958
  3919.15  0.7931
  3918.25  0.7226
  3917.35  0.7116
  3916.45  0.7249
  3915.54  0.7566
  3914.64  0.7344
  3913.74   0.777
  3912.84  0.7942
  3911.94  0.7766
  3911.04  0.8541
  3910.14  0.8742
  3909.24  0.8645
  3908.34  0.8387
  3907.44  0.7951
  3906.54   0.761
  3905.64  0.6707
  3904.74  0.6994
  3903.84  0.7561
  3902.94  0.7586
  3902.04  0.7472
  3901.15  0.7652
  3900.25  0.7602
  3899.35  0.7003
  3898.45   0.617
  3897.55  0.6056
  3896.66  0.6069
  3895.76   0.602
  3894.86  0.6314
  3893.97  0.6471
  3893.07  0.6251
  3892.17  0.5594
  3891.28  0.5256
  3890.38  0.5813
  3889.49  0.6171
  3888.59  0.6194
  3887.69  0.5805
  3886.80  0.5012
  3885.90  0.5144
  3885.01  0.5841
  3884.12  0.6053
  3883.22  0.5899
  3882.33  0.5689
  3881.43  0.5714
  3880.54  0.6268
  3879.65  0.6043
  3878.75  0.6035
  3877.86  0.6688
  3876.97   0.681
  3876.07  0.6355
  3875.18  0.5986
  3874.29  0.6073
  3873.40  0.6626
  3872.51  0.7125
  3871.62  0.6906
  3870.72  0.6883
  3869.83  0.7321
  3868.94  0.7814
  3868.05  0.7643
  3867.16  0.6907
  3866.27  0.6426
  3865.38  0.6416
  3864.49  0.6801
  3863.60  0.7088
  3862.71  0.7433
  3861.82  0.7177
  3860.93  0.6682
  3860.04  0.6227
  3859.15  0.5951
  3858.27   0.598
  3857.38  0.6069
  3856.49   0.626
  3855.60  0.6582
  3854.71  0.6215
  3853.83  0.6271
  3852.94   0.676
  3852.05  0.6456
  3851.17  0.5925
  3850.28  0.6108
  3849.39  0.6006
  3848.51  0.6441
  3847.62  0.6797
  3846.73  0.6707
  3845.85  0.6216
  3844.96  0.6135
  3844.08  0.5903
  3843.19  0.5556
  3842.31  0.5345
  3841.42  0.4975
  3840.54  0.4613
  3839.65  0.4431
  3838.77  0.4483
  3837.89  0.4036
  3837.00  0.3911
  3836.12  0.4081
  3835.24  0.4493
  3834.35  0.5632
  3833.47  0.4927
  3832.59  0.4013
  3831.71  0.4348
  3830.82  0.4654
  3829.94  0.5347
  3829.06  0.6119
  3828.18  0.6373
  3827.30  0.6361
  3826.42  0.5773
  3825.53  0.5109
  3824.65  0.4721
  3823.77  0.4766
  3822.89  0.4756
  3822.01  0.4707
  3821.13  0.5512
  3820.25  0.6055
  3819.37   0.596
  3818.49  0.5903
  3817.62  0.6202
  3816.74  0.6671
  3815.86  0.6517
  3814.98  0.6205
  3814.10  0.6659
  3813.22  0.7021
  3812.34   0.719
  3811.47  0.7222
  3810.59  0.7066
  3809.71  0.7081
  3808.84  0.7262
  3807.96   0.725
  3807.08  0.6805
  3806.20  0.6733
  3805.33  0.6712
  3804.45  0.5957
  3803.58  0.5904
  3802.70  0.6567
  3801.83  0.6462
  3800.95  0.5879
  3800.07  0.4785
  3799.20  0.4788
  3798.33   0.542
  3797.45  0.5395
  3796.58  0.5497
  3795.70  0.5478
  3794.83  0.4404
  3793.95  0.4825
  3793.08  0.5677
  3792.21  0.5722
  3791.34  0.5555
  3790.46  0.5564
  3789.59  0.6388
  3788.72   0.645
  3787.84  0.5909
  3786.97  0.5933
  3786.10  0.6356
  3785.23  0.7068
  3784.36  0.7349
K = 1.68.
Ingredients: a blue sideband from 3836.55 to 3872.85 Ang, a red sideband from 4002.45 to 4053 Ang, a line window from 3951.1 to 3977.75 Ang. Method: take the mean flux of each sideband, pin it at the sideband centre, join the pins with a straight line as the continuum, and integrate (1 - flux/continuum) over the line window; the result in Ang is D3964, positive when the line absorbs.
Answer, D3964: 9.10 Ang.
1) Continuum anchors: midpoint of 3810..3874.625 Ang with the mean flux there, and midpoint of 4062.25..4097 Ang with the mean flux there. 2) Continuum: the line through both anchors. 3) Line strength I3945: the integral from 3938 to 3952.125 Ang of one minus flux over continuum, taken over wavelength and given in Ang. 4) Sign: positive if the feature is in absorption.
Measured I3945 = 2.0 Ang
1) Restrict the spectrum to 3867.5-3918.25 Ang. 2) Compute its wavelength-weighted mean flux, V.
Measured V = 0.678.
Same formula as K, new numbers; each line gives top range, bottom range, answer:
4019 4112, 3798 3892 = 1.80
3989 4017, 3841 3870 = 1.65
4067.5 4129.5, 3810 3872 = 1.83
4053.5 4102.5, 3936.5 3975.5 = 1.72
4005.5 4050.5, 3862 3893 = 1.74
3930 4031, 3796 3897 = 1.38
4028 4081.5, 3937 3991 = 1.59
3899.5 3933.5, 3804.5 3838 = 1.25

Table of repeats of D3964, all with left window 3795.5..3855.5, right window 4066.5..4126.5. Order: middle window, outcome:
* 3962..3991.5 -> 5.8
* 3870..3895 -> 1.8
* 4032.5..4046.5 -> -2.3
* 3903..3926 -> -1.8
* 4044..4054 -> -1.0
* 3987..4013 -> -4.5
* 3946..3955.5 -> 0.1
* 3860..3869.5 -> -1.0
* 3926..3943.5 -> 6.1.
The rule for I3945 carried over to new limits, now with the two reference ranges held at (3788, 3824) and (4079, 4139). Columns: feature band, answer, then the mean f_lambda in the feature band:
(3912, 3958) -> 7.03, 0.635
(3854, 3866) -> 0.22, 0.652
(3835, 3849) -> 2.55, 0.527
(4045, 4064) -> -2.02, 0.979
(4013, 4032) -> -4.38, 1.04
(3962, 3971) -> 4.37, 0.404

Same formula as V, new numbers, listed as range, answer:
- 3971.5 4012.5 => 0.866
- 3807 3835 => 0.592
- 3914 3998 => 0.661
